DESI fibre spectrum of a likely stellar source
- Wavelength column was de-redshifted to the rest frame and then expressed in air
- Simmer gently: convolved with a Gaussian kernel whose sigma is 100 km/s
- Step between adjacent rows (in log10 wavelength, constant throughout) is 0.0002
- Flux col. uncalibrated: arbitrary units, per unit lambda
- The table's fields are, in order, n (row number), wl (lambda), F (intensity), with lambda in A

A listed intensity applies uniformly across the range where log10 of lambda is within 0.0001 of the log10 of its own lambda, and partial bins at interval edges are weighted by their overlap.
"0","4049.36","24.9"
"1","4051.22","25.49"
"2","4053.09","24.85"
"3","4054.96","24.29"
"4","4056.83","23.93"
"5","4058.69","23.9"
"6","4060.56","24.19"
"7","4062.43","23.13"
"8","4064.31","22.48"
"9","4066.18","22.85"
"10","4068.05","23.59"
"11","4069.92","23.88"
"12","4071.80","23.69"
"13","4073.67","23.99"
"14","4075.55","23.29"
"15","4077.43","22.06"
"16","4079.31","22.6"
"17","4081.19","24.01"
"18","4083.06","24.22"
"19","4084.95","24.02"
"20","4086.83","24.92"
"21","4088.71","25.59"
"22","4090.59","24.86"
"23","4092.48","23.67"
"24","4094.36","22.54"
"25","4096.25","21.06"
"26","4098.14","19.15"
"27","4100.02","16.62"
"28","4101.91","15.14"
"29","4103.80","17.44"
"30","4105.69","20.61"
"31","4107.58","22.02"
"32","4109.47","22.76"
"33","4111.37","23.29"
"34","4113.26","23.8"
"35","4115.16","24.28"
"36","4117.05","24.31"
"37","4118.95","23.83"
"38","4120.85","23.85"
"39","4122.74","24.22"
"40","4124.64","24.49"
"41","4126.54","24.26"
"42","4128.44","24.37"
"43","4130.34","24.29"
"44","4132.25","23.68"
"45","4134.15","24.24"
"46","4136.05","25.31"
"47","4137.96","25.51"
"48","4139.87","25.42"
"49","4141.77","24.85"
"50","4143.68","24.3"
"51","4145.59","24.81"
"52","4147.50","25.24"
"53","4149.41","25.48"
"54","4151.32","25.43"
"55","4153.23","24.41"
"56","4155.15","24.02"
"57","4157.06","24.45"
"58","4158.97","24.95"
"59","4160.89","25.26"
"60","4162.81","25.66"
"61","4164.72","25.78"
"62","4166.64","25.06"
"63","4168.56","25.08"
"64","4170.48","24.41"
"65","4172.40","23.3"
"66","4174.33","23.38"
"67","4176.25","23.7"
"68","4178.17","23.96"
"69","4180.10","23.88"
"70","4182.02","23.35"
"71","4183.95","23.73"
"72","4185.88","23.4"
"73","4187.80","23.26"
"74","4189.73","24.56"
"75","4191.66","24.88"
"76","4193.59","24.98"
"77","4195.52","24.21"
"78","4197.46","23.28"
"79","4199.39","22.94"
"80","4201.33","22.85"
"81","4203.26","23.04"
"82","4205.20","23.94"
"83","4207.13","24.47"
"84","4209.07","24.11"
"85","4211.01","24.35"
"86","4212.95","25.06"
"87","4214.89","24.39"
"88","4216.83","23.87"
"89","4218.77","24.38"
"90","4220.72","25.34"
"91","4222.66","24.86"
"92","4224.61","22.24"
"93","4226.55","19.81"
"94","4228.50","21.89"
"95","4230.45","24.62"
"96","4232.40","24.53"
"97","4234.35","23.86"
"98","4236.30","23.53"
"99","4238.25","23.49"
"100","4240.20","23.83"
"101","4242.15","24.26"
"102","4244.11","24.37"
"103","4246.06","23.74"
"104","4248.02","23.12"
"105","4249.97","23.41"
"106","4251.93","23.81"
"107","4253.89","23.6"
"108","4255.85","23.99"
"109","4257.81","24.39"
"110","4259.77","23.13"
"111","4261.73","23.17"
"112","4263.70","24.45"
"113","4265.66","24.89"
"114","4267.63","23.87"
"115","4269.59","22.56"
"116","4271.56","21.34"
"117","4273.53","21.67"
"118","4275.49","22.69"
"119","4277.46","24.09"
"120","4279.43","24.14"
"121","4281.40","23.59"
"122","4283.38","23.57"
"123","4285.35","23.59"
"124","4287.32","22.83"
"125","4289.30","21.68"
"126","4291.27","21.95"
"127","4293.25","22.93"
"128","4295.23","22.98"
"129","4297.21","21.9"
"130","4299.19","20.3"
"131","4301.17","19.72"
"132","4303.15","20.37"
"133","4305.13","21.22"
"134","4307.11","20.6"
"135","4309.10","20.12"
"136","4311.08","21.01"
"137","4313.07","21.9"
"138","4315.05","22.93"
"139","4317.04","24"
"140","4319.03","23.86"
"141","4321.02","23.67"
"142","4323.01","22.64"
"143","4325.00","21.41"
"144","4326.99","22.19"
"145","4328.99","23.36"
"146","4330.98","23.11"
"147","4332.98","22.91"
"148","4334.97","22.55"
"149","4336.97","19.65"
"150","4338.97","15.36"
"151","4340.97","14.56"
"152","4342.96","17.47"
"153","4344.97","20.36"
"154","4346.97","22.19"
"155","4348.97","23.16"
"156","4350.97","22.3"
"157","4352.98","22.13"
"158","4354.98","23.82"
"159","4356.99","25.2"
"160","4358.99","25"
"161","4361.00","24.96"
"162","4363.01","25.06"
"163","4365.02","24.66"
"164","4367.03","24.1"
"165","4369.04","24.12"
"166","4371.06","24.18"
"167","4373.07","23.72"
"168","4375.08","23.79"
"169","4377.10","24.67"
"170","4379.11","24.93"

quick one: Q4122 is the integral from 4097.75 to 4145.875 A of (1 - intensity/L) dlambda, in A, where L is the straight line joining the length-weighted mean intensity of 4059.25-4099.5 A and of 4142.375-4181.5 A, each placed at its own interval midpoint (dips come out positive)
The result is 2.0 A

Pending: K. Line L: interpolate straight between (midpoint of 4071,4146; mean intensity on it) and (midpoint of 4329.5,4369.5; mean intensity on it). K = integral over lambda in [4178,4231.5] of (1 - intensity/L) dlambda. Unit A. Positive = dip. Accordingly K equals -2.38 A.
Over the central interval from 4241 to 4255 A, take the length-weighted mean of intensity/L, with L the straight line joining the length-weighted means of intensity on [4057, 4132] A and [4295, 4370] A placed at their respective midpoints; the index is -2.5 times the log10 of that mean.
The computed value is -0.07 mag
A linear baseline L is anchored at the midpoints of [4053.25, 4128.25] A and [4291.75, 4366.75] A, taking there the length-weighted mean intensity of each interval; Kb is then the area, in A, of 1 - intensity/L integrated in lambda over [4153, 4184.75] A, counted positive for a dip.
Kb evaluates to -2.5 A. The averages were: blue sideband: 22.9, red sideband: 22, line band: 24.4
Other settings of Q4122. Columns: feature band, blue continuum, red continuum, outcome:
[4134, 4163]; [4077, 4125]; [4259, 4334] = -3.2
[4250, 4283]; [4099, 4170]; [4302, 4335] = -1.2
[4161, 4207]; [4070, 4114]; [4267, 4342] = -4.1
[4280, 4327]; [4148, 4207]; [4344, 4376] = 3.4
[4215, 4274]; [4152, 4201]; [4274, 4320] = -1.2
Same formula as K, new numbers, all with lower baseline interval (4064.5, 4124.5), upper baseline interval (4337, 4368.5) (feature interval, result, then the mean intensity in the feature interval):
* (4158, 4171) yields -1.57 A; 25.2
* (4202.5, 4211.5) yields -0.65 A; 24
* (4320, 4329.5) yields -0.24 A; 22.6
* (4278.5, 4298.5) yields -0.64 A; 22.9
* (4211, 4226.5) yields -1.18 A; 24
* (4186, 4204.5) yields -1.12 A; 23.8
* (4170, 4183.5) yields -0.74 A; 23.7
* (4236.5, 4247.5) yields -0.79 A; 23.9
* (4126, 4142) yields -1.48 A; 24.7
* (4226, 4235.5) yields -0.33 A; 23.1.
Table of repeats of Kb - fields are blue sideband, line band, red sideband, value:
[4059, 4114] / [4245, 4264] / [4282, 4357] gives -1.5 A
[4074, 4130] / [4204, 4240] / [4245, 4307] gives -1.6 A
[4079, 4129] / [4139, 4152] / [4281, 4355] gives -1.5 A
